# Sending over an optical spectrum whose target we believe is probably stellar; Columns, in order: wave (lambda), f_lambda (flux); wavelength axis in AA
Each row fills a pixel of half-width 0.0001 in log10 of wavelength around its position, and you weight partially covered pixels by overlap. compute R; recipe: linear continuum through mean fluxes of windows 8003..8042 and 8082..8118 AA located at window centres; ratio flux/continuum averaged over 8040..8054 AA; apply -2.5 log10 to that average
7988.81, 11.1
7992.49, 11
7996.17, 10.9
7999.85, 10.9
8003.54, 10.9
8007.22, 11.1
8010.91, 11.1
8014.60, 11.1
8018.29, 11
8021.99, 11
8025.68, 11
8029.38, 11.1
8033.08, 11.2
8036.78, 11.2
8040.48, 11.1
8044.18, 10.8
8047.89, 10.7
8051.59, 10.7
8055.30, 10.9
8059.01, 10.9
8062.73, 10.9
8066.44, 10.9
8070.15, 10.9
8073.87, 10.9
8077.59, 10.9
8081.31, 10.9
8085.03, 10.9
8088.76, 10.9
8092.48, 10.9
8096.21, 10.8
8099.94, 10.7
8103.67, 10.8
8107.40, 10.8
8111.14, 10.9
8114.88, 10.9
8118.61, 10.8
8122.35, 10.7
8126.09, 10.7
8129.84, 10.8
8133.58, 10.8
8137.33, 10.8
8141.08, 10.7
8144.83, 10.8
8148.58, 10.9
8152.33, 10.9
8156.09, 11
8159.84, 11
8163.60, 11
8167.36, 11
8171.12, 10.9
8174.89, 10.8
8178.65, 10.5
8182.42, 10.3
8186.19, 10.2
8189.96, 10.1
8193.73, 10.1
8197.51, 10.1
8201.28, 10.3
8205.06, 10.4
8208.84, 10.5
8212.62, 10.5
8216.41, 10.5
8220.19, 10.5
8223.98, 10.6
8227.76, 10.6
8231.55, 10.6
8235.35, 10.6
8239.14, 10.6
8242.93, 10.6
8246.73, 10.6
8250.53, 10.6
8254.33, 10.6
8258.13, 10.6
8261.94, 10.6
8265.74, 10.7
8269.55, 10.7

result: 0.02 mag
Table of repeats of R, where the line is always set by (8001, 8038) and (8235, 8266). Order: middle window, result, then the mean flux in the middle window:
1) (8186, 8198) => 0.06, 10.1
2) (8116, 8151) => 0.01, 10.8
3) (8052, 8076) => 0.01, 10.9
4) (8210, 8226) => 0.01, 10.5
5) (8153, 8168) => -0.02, 11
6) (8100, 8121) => 0.01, 10.8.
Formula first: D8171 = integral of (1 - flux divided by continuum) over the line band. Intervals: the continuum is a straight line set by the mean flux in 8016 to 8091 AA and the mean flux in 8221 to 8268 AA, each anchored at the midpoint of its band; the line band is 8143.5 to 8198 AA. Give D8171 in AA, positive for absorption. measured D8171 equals 0.4 AA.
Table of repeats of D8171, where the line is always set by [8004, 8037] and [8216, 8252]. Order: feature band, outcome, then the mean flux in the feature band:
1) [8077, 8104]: 0.2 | 10.9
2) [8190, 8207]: 0.7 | 10.2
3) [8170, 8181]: 0.0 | 10.7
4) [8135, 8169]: -0.4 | 10.9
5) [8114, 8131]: 0.1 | 10.8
